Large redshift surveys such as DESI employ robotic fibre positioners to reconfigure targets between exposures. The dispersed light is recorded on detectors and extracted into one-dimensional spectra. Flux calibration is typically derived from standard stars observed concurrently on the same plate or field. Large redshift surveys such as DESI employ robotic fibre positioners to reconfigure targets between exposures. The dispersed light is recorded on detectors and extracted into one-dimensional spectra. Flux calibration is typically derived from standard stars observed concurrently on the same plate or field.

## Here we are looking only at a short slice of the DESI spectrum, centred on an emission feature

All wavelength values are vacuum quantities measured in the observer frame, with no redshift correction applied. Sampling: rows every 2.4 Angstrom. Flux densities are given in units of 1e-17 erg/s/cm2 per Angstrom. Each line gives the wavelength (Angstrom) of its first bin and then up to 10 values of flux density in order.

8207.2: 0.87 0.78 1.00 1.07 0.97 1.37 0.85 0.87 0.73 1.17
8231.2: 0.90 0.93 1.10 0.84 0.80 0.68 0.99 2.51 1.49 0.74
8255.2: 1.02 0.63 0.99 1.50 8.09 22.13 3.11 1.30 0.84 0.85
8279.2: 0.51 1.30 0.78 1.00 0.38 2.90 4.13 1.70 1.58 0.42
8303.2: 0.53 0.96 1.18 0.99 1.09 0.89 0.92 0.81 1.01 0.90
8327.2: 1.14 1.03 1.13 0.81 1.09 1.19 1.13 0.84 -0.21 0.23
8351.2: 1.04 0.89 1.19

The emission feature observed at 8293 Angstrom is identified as [N II]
